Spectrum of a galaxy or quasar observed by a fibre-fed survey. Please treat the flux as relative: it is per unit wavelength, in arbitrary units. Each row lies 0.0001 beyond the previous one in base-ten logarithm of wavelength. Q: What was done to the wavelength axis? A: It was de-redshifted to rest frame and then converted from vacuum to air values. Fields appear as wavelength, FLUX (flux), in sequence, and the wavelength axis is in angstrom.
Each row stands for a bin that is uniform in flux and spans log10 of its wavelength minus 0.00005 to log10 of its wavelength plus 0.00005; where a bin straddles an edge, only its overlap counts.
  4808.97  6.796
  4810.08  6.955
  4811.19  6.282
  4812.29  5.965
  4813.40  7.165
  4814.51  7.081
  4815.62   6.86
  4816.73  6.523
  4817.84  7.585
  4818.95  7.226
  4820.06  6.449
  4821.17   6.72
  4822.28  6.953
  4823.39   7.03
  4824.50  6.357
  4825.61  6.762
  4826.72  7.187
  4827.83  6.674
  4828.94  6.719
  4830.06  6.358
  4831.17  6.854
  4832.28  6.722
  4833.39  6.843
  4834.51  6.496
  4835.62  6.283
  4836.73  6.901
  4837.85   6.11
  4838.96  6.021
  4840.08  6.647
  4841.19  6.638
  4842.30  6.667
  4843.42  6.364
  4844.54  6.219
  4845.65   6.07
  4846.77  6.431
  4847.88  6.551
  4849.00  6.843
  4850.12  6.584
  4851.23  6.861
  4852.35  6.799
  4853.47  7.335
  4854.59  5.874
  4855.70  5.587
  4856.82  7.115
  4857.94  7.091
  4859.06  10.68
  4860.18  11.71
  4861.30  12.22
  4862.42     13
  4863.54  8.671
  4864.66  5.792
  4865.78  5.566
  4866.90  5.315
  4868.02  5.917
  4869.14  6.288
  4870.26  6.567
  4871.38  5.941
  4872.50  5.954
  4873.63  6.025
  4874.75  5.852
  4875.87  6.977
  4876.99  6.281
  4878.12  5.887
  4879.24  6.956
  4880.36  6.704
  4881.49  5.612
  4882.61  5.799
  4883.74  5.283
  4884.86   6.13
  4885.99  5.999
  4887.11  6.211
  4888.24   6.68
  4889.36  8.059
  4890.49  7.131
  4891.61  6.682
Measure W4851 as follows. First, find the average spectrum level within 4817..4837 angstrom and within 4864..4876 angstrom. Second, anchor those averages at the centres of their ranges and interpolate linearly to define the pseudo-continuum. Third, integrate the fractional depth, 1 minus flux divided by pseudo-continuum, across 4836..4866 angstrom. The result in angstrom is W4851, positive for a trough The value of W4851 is -4.92 angstrom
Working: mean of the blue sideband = 6.78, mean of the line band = 7.36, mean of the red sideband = 6.01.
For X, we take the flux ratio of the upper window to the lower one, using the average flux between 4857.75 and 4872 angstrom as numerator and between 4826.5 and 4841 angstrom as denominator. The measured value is 1.23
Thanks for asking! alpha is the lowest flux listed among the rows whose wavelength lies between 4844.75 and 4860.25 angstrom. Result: 5.587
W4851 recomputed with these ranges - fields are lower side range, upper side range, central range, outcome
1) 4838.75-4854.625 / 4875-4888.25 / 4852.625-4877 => -3.8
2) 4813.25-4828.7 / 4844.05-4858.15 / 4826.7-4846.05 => 0.6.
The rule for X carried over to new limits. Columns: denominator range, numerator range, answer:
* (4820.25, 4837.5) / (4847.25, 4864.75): 1.21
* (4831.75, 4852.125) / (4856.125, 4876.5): 1.16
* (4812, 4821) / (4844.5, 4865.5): 1.13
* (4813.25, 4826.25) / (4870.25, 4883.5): 0.90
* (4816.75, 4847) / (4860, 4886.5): 1.03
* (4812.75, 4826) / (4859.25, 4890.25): 1.01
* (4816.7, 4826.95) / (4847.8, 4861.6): 1.12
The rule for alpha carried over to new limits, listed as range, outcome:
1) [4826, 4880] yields 5.315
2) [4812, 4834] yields 5.965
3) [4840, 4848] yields 6.07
